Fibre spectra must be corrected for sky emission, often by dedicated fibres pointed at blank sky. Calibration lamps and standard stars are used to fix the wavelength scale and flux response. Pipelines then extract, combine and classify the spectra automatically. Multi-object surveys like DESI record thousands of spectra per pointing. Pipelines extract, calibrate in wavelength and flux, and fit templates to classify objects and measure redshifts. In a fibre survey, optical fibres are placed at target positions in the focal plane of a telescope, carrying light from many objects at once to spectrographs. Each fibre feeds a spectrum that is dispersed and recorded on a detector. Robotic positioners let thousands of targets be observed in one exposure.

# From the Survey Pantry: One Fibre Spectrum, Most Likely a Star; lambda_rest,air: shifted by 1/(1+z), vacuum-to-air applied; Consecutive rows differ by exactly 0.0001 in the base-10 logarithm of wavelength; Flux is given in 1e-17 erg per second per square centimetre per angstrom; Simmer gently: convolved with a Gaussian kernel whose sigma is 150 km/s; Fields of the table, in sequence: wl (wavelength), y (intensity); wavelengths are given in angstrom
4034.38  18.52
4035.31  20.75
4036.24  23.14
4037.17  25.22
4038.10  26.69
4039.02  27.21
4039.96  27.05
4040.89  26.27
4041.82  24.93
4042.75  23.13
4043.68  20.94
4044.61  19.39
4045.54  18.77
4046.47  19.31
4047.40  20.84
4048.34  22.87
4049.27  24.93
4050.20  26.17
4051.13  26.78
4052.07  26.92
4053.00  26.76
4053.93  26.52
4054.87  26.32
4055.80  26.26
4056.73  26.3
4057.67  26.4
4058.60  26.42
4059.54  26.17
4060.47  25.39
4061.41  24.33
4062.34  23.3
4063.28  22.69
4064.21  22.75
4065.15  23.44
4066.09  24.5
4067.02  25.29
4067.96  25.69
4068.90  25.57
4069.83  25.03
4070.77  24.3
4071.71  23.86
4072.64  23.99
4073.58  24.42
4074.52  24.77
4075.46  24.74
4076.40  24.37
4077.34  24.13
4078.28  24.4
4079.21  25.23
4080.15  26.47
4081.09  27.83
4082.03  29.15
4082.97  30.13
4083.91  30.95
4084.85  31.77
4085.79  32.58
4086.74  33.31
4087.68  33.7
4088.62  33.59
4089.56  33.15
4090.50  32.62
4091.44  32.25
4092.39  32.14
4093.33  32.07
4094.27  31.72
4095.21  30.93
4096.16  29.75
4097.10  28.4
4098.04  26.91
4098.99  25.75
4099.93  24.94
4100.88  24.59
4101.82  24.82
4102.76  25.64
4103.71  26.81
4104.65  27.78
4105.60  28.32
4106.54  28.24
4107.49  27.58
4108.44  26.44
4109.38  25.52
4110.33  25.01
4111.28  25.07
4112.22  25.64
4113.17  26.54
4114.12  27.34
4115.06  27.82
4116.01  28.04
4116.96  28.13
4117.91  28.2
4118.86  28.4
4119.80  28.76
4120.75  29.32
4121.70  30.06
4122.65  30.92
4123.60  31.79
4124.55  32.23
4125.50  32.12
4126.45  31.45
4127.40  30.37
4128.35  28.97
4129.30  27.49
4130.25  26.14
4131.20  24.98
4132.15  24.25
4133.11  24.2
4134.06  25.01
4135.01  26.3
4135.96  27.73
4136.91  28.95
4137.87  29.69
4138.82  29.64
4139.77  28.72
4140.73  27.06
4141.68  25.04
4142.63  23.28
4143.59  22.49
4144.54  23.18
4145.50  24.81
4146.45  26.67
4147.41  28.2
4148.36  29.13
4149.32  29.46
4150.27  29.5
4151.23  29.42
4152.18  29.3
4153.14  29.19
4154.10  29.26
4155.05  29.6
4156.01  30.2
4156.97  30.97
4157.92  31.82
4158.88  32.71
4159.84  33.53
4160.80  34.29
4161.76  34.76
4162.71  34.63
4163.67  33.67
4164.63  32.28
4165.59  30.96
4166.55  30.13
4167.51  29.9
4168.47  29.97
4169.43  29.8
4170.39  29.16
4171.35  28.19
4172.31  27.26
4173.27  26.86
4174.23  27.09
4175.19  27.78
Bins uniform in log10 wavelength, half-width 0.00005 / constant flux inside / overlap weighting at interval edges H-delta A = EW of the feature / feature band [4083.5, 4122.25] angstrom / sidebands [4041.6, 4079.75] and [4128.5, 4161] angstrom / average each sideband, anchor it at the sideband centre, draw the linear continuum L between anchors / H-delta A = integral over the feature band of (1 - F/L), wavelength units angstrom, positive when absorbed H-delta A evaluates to -3.9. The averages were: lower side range 24.4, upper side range 28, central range 28.8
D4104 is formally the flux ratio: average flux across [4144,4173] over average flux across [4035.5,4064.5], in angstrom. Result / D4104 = 1.2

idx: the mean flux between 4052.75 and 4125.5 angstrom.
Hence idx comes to 27.5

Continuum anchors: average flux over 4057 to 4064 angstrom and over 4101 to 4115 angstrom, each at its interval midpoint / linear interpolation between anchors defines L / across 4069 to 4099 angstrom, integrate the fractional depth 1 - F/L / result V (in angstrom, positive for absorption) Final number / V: -3.35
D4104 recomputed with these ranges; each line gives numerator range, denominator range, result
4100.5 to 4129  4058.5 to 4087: 1.08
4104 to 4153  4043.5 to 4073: 1.14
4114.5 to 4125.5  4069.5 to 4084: 1.15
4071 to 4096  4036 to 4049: 1.24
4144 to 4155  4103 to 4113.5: 1.05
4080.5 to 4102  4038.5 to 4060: 1.22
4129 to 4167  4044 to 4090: 1.11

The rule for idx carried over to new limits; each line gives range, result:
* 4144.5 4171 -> 30.3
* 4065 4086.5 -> 26.3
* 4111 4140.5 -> 28.2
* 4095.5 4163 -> 28.2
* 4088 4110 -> 28.7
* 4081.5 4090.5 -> 32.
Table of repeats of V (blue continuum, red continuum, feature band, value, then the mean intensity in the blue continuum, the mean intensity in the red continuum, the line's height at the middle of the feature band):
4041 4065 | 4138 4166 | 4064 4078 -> 0.4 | 24.2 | 29.4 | 25.2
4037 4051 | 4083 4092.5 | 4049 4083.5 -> 3.1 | 23.6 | 32.5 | 28.1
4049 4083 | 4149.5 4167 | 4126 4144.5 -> 1.9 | 25.4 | 31.4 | 29.9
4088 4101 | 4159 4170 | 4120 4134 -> 1.0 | 30.1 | 32.2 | 31.1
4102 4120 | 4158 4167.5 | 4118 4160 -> 2.3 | 27.1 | 32.8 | 30.2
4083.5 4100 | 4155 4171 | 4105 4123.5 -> 2.1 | 31.1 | 31.7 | 31.3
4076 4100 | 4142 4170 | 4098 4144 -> 3.6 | 29.6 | 29.7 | 29.7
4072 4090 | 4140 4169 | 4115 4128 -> -0.4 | 28.3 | 29.5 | 29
